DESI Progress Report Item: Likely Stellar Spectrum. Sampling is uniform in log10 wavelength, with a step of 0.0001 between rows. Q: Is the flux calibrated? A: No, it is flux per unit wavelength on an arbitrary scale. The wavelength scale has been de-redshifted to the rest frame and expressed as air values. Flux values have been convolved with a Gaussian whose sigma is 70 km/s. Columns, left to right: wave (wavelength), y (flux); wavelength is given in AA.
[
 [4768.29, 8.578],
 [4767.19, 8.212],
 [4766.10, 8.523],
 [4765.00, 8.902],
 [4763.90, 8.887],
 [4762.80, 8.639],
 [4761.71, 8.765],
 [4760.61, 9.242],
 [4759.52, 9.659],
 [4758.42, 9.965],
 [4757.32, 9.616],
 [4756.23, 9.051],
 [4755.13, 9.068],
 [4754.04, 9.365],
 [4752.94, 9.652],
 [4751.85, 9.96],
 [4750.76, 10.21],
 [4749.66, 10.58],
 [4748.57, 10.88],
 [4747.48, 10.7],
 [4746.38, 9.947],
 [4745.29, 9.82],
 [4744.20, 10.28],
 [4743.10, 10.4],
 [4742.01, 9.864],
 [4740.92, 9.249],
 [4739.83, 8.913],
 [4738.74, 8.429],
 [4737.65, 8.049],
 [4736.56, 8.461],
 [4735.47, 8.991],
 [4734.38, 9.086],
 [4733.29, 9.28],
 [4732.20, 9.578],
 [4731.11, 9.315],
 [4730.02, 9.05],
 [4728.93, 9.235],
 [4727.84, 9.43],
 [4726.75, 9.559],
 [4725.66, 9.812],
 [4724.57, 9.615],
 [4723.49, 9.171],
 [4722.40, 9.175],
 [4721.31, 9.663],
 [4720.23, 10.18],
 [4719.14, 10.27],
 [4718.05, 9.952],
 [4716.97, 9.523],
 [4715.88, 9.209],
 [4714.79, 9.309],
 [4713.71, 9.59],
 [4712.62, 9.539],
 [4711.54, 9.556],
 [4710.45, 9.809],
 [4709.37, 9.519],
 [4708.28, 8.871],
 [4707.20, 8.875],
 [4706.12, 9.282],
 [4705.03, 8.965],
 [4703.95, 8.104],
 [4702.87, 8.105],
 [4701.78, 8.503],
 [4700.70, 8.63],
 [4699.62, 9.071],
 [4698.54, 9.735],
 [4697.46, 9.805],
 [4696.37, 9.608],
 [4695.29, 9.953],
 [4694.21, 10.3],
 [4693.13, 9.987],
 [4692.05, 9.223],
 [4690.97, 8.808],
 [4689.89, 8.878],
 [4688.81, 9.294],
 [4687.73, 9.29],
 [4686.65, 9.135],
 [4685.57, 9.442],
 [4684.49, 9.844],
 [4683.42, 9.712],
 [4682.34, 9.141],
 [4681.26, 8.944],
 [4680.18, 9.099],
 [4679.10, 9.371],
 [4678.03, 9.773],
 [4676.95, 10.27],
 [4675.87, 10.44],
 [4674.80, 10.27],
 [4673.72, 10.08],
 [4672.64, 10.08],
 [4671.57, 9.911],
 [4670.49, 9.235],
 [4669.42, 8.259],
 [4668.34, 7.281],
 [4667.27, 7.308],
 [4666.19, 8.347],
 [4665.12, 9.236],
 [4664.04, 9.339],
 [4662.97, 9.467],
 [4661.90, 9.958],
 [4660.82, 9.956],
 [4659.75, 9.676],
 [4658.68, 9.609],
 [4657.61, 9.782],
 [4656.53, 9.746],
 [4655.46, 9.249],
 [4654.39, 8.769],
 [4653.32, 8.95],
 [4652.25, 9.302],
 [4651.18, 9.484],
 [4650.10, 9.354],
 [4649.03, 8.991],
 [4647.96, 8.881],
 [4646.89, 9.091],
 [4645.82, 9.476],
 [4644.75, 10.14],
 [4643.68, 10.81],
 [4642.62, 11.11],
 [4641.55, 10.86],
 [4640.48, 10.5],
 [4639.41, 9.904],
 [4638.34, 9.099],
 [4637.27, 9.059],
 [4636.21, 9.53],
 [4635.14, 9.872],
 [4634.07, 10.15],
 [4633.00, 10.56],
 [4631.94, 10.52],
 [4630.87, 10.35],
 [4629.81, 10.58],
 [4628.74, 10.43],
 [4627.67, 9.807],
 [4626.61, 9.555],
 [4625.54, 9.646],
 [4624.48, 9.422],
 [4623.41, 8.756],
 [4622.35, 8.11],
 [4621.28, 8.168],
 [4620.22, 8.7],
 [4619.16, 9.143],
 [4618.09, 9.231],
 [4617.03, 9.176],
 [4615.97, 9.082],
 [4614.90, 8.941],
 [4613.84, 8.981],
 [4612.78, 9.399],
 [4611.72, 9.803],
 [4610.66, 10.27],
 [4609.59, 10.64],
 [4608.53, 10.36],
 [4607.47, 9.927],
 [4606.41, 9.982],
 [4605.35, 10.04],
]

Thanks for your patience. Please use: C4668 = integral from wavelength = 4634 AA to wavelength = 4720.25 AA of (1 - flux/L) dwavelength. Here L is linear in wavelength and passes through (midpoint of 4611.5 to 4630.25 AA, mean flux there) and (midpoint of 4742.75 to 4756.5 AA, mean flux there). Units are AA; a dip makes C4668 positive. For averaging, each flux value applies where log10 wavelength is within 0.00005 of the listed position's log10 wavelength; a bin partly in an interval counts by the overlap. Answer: 1.3 AA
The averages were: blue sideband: 9.26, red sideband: 10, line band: 9.44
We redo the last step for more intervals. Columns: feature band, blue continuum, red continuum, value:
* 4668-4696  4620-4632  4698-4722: -0.4 AA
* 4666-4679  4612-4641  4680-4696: 0.2 AA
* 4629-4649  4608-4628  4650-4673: -1.6 AA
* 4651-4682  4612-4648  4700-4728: 0.5 AA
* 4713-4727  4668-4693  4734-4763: -0.2 AA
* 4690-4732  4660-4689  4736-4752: 0.7 AA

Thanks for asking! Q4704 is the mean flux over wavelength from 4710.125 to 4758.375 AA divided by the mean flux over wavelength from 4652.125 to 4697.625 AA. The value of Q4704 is 1.0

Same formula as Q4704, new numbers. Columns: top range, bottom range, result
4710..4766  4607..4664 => 0.99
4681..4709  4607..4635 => 0.96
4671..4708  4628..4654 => 0.95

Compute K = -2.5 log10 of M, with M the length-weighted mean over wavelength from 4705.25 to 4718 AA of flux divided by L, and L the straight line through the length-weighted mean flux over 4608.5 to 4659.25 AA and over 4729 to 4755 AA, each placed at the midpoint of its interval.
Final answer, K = 0.02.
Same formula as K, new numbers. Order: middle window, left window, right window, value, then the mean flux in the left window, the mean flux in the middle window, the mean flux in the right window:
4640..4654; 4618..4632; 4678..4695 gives -0.038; 9.43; 9.75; 9.39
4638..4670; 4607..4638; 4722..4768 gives 0.016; 9.59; 9.4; 9.39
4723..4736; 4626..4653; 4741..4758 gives 0.066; 9.89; 9.34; 9.94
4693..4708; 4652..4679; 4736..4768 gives 0.024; 9.38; 9.18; 9.42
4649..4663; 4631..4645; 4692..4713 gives 0.051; 10.2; 9.46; 9.27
